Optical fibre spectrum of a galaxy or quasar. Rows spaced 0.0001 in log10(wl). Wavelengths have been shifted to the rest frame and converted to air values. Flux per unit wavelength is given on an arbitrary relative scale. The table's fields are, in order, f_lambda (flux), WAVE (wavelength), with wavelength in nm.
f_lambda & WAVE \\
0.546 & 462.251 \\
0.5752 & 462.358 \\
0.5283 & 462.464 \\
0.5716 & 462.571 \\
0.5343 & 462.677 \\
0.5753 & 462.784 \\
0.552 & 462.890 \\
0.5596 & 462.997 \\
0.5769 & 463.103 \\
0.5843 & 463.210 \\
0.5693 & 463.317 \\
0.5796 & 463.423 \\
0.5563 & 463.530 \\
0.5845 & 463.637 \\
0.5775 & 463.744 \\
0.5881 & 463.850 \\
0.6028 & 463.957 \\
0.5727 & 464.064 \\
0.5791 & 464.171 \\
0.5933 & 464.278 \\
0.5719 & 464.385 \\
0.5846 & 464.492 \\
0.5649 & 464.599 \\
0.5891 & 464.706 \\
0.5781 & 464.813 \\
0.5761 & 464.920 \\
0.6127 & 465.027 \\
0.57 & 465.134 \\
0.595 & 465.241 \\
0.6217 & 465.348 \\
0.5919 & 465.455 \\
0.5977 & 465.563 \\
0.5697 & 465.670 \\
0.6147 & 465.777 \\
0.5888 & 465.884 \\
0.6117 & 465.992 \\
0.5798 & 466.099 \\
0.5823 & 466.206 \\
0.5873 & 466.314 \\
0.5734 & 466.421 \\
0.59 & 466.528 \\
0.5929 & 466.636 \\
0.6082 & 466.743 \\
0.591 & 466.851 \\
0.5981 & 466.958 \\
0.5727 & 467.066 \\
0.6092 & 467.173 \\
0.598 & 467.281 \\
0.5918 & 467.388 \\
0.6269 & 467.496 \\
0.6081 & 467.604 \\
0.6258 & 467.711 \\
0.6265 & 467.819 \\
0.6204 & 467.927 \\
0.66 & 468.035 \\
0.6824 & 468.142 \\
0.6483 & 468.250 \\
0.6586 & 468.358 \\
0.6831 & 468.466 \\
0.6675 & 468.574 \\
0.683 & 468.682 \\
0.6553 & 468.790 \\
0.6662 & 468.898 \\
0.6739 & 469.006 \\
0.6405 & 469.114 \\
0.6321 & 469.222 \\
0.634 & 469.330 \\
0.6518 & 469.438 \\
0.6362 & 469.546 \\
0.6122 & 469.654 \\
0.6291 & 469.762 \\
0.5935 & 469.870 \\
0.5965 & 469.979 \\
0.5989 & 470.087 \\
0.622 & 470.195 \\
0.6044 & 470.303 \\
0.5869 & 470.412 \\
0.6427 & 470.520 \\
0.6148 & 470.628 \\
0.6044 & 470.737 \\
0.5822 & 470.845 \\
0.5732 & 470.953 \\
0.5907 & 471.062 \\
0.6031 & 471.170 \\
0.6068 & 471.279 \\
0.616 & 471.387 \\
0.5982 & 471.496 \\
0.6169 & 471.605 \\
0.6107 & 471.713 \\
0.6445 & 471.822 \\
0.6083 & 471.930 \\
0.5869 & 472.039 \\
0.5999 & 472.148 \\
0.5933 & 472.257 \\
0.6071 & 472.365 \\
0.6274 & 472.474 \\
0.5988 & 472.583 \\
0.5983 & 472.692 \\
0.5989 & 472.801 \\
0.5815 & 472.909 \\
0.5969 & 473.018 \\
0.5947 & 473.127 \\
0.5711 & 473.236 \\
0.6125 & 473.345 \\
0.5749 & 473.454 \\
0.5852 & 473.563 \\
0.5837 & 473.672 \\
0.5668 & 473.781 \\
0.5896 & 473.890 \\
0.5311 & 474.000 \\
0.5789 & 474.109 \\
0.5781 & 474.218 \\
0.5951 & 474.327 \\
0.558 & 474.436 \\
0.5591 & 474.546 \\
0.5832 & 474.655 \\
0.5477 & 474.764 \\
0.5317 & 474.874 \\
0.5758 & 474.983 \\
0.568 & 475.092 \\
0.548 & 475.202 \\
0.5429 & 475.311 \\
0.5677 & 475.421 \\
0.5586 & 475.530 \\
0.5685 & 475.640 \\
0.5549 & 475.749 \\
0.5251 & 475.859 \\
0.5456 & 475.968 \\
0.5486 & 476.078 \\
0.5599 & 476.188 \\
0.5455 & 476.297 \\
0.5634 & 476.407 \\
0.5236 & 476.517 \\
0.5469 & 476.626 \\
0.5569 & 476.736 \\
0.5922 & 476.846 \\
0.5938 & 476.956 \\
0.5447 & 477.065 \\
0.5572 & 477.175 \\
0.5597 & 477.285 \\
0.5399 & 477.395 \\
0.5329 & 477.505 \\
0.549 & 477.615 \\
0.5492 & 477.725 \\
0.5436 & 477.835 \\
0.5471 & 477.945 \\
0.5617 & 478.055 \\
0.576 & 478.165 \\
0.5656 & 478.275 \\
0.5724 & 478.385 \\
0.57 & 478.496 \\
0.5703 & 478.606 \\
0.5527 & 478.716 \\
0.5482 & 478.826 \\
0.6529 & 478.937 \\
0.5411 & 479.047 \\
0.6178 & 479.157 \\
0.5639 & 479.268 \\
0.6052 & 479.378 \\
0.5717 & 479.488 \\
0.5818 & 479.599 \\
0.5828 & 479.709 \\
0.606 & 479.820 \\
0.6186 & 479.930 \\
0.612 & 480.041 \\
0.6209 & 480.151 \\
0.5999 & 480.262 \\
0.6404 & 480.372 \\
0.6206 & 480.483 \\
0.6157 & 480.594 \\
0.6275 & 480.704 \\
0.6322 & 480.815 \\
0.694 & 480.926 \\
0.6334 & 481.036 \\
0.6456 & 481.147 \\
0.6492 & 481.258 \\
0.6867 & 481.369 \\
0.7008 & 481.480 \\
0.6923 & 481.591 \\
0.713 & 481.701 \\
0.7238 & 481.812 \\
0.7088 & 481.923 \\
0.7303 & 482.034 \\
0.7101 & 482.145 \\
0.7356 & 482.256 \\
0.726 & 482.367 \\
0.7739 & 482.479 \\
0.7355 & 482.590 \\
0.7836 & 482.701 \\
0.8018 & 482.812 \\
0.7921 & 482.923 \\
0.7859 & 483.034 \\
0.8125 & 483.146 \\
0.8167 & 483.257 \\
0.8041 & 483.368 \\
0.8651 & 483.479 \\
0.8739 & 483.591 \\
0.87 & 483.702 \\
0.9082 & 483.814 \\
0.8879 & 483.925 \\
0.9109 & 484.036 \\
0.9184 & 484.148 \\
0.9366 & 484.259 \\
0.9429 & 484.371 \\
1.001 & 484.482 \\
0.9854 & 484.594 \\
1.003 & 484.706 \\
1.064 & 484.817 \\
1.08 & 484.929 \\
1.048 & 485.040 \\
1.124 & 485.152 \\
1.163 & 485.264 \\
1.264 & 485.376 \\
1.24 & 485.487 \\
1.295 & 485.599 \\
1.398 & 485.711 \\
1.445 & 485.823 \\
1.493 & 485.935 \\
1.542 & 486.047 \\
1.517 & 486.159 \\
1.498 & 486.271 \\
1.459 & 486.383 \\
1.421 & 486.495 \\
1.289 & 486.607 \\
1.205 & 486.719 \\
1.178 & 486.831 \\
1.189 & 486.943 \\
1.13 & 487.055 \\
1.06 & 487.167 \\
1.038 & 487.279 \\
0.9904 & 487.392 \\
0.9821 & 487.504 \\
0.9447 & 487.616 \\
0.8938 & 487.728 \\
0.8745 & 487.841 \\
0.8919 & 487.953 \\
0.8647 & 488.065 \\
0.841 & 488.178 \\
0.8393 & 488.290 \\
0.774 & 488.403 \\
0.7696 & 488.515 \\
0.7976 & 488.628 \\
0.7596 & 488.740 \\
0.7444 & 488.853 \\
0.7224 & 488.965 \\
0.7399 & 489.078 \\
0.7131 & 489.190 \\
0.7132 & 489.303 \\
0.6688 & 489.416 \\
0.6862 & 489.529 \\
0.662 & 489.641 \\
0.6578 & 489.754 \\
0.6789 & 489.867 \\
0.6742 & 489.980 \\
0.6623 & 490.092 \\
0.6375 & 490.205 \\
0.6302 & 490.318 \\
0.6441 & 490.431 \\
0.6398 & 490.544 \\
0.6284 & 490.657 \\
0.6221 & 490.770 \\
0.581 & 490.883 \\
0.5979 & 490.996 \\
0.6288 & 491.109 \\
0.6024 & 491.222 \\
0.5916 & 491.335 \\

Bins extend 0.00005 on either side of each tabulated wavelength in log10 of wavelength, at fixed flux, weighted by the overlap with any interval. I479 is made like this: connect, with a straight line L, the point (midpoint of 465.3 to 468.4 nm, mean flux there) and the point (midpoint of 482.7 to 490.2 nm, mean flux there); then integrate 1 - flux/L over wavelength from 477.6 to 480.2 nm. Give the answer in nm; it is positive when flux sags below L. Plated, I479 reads 0.795 nm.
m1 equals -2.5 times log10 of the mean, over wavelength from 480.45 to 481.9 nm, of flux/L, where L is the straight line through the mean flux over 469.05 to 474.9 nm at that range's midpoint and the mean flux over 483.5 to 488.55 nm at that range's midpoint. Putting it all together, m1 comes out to 0.35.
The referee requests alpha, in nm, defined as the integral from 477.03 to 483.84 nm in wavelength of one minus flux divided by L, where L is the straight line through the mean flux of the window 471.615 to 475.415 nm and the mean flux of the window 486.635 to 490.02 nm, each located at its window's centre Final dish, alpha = 0.57 nm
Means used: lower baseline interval 0.583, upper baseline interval 0.86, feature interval 0.656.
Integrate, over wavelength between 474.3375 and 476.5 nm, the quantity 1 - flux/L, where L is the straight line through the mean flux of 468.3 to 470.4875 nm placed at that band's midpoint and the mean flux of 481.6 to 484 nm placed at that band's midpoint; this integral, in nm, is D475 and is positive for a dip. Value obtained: 0.46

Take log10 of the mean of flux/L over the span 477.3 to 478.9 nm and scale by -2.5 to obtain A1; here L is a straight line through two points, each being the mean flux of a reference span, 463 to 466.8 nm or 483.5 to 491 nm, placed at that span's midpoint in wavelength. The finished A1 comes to 0.40 mag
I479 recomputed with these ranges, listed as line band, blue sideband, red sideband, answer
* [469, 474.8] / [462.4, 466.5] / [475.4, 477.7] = -0.37 nm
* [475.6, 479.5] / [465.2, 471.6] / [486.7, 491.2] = 0.75 nm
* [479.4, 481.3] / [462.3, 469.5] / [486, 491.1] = 0.40 nm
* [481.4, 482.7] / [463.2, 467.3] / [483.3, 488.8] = 0.33 nm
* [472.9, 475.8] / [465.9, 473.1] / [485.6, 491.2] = 0.51 nm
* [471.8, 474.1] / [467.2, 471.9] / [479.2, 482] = 0.14 nm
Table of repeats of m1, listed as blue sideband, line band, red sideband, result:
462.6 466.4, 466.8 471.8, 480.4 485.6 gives 0.04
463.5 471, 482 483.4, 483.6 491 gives 0.14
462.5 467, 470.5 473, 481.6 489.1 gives 0.19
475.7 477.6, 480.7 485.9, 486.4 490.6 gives -0.21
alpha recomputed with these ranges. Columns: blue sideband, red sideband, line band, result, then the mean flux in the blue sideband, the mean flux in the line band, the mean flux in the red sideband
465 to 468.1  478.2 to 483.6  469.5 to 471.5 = 0.04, 0.601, 0.606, 0.669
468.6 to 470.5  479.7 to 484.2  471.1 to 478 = 0.99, 0.631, 0.574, 0.73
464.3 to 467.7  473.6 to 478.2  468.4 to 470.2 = -0.18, 0.592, 0.64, 0.558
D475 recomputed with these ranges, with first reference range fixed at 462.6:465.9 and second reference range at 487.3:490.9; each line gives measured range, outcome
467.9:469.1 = -0.11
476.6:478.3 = 0.29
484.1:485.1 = -0.38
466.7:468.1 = -0.02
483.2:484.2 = -0.22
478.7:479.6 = 0.13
